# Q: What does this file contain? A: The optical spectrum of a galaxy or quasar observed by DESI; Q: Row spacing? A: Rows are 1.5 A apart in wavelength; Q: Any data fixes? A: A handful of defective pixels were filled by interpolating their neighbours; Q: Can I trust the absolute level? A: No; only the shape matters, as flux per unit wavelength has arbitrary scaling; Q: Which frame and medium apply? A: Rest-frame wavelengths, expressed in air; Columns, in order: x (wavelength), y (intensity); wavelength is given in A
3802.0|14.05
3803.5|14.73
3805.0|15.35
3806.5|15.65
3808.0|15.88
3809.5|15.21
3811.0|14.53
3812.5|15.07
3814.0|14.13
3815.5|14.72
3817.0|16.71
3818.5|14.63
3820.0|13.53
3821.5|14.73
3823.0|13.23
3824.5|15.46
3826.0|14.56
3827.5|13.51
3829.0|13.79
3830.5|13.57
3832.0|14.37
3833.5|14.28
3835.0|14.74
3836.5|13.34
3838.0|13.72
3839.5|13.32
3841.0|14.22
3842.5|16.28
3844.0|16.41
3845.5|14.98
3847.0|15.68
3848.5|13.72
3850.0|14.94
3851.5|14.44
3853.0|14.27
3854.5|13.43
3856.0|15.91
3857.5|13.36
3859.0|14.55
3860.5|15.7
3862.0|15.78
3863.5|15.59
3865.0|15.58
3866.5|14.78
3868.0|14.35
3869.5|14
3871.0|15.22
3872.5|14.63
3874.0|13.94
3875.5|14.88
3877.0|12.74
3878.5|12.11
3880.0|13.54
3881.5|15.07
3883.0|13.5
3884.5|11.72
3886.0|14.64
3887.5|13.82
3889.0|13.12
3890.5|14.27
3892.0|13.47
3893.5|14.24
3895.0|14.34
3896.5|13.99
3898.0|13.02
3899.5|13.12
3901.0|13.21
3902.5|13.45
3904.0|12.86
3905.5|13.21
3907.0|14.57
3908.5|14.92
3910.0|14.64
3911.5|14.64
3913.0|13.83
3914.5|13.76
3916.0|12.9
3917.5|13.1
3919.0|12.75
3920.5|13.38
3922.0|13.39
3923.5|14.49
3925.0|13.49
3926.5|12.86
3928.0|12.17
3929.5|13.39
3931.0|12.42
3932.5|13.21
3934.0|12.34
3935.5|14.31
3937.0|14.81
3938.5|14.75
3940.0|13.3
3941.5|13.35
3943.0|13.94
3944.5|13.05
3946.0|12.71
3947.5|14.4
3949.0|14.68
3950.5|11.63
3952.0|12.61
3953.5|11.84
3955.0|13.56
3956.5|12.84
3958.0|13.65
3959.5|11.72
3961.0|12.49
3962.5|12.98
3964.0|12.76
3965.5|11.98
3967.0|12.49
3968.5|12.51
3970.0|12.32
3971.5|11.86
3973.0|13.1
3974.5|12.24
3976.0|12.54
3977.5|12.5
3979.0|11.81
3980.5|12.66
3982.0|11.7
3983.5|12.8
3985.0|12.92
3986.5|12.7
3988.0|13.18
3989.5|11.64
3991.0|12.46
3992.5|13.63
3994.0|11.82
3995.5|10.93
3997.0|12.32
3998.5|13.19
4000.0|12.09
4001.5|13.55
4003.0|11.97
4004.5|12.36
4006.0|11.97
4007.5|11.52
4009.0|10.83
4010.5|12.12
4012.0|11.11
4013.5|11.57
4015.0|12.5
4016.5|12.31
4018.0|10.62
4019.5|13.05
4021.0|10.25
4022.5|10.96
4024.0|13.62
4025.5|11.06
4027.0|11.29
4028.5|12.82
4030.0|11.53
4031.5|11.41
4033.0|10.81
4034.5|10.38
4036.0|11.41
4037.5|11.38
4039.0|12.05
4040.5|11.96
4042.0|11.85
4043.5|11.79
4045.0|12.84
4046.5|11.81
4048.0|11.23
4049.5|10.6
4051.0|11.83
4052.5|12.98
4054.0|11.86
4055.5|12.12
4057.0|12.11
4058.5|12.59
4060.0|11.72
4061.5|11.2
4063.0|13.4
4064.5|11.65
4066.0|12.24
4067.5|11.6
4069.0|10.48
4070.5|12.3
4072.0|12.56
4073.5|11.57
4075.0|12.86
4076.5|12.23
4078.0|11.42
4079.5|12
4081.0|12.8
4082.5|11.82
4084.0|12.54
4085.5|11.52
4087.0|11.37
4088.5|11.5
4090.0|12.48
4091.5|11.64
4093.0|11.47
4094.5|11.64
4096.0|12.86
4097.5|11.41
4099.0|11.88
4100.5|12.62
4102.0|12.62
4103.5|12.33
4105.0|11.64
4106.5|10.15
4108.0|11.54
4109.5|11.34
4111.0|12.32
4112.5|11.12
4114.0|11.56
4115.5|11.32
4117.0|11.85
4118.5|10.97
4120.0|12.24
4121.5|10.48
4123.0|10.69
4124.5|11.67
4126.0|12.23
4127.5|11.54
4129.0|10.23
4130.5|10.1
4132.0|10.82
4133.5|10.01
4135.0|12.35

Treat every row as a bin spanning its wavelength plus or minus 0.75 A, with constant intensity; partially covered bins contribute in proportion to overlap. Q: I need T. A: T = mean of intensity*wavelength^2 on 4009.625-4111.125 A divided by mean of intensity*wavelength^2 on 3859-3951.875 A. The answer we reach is 0.93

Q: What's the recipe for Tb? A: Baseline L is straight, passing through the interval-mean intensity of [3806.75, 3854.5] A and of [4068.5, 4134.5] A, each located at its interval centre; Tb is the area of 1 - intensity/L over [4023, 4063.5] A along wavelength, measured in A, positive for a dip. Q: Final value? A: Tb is 1.46 A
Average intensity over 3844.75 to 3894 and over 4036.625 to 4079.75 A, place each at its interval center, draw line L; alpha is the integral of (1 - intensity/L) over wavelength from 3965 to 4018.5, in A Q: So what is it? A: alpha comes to 2.3 A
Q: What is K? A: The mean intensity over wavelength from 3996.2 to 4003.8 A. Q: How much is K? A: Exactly 12.6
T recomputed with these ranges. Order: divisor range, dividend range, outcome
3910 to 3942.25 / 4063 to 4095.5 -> 0.96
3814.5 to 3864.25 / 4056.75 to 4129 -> 0.92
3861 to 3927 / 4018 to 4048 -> 0.90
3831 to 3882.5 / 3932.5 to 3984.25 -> 0.94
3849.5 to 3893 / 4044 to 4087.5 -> 0.93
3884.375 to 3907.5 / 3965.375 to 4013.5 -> 0.95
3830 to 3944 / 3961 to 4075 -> 0.92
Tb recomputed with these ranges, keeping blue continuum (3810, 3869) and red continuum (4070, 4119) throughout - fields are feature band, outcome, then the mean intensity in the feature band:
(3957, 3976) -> 1.04 A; 12.5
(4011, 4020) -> 0.62 A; 11.8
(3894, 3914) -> 0.11 A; 13.8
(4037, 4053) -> 0.72 A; 11.8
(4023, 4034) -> 0.73 A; 11.7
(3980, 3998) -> 0.82 A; 12.4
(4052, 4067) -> 0.09 A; 12.2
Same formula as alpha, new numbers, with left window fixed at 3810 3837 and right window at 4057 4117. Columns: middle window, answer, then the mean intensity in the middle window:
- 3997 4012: 0.64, 12.1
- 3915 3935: 0.50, 13.1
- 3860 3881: -0.79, 14.5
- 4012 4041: 1.97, 11.6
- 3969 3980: 0.52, 12.3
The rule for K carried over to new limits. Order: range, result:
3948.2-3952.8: 13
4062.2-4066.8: 12.4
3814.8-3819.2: 15.4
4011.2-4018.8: 11.6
